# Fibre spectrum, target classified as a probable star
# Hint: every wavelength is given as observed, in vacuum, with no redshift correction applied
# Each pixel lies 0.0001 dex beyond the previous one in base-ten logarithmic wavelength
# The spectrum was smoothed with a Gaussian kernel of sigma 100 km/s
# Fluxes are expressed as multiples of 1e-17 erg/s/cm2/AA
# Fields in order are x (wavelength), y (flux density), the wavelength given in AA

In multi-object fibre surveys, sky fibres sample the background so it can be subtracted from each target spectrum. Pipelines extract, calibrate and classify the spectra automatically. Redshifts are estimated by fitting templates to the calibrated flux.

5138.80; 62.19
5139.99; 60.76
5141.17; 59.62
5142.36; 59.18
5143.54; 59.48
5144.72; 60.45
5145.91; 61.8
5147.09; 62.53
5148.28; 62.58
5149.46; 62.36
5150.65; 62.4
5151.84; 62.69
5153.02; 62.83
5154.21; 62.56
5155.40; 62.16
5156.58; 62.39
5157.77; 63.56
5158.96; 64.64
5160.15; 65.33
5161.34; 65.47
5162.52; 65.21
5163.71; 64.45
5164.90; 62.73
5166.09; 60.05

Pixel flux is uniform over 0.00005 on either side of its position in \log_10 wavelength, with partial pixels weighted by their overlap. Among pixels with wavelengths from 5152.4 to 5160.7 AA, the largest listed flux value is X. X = 65.33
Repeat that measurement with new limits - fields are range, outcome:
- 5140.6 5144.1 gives 59.62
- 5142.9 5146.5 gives 61.8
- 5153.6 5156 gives 62.56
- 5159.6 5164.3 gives 65.47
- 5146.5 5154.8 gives 62.83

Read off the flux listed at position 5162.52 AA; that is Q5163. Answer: 65.21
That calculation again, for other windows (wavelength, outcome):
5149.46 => 62.36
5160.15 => 65.33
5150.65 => 62.4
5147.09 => 62.53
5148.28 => 62.58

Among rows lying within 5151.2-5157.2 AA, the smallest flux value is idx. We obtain 62.16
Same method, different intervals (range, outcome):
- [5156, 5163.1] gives 62.39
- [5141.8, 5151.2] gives 59.18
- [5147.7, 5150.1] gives 62.36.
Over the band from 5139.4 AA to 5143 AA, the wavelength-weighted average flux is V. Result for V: 59.9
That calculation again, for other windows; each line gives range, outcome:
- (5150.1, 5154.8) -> 62.6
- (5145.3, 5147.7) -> 62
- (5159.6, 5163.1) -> 65.5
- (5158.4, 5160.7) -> 64.9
